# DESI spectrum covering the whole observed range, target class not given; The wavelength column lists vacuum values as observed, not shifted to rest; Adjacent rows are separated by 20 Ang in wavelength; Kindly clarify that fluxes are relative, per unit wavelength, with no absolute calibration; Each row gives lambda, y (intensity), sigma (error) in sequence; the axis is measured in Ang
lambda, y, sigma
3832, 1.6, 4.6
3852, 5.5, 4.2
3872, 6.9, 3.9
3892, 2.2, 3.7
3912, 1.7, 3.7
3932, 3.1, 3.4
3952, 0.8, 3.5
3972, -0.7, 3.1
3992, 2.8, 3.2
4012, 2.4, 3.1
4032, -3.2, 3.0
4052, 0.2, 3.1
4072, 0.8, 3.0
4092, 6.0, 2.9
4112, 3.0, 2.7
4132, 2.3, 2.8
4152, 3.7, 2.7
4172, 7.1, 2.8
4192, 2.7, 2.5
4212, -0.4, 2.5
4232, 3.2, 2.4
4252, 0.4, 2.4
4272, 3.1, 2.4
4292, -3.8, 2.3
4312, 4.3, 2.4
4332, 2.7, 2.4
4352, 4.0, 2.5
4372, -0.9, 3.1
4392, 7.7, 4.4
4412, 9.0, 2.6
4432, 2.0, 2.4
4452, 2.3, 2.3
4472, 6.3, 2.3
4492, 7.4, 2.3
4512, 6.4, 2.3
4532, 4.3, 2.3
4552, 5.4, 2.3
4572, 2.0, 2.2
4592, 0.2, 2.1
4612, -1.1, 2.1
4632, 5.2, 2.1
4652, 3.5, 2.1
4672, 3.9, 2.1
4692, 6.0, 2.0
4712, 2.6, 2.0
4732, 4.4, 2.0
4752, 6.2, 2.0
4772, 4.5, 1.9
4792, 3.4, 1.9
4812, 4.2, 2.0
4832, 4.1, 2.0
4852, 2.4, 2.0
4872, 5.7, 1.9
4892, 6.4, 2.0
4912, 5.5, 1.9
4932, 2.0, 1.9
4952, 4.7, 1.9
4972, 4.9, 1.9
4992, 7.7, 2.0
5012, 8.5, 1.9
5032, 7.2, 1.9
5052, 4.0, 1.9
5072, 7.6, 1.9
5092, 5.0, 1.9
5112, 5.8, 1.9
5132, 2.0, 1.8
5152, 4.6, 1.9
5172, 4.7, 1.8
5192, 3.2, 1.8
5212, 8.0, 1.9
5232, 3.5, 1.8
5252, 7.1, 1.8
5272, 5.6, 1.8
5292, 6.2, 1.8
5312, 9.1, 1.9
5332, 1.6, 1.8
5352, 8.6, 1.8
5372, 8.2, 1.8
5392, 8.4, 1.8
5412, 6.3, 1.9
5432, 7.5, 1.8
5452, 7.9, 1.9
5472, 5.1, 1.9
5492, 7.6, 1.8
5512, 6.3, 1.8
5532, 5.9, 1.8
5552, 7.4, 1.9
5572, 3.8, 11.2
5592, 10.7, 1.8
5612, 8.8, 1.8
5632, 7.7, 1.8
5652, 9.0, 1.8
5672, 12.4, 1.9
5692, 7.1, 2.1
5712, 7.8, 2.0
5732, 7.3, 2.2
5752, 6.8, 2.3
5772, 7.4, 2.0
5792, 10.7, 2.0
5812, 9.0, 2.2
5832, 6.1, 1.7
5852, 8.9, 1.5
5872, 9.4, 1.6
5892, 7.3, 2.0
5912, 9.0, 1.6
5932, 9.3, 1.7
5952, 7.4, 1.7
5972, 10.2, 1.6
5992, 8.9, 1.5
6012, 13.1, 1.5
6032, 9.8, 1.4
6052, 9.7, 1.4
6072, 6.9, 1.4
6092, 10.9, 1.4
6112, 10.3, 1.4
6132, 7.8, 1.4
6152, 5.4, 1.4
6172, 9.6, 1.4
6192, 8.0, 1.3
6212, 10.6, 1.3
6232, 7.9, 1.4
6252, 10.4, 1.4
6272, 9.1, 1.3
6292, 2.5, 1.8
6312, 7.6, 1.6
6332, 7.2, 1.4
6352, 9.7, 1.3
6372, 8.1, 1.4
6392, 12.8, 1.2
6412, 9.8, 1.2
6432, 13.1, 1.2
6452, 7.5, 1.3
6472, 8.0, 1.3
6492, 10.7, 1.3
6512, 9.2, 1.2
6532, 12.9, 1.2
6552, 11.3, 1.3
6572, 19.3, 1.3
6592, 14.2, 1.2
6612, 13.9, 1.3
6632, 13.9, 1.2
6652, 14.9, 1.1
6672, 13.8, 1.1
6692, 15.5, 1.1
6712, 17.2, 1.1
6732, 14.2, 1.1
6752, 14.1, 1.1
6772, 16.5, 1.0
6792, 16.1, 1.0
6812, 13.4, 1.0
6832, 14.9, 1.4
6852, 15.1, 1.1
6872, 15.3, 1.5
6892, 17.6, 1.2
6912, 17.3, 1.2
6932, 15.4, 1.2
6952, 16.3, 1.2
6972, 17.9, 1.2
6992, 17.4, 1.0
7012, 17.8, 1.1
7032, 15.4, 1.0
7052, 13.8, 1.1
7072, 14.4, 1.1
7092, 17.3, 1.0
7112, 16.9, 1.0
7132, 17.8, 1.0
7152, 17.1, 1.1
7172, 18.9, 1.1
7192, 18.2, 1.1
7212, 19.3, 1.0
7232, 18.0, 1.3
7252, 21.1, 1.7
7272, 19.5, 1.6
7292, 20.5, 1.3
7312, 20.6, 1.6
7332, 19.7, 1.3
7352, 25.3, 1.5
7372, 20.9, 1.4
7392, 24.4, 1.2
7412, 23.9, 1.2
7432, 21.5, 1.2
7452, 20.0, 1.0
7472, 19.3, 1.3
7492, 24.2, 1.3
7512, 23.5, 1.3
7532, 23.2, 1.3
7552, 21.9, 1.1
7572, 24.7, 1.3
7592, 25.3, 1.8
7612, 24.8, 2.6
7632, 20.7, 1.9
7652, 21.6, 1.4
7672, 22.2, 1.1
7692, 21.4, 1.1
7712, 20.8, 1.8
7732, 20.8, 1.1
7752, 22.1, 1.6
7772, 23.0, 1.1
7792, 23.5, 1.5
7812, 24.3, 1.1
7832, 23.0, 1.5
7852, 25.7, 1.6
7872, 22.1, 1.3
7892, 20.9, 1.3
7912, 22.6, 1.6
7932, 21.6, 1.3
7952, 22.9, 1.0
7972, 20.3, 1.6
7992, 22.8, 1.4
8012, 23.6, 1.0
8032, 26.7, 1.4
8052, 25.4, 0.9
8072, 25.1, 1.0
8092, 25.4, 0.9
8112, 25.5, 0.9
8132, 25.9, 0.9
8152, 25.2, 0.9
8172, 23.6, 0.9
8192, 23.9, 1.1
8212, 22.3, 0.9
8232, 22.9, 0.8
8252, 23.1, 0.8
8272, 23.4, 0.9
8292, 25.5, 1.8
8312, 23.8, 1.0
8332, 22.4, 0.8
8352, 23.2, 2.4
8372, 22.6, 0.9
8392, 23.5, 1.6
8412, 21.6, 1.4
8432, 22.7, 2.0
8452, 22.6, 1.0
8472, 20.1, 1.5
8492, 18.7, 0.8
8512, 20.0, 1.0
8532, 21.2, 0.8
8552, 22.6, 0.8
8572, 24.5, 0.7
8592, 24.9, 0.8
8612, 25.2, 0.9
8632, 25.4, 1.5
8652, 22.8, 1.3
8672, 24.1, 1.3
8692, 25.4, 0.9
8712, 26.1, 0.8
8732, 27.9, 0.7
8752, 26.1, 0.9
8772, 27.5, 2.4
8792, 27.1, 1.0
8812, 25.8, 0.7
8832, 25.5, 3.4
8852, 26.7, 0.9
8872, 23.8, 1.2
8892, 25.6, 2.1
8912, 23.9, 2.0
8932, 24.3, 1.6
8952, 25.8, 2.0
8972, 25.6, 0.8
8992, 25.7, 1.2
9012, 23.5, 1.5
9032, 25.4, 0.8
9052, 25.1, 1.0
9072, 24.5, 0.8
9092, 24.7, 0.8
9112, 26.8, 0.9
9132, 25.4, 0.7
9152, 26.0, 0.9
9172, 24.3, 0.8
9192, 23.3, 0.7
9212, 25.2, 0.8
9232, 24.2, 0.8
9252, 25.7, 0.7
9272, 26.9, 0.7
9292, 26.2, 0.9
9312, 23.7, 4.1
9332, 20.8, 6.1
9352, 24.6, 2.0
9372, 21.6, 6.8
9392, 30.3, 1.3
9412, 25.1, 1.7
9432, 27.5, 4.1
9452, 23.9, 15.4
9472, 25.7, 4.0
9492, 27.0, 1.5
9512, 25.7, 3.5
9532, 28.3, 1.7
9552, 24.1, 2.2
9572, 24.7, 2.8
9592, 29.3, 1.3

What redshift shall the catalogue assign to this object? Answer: 0.641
